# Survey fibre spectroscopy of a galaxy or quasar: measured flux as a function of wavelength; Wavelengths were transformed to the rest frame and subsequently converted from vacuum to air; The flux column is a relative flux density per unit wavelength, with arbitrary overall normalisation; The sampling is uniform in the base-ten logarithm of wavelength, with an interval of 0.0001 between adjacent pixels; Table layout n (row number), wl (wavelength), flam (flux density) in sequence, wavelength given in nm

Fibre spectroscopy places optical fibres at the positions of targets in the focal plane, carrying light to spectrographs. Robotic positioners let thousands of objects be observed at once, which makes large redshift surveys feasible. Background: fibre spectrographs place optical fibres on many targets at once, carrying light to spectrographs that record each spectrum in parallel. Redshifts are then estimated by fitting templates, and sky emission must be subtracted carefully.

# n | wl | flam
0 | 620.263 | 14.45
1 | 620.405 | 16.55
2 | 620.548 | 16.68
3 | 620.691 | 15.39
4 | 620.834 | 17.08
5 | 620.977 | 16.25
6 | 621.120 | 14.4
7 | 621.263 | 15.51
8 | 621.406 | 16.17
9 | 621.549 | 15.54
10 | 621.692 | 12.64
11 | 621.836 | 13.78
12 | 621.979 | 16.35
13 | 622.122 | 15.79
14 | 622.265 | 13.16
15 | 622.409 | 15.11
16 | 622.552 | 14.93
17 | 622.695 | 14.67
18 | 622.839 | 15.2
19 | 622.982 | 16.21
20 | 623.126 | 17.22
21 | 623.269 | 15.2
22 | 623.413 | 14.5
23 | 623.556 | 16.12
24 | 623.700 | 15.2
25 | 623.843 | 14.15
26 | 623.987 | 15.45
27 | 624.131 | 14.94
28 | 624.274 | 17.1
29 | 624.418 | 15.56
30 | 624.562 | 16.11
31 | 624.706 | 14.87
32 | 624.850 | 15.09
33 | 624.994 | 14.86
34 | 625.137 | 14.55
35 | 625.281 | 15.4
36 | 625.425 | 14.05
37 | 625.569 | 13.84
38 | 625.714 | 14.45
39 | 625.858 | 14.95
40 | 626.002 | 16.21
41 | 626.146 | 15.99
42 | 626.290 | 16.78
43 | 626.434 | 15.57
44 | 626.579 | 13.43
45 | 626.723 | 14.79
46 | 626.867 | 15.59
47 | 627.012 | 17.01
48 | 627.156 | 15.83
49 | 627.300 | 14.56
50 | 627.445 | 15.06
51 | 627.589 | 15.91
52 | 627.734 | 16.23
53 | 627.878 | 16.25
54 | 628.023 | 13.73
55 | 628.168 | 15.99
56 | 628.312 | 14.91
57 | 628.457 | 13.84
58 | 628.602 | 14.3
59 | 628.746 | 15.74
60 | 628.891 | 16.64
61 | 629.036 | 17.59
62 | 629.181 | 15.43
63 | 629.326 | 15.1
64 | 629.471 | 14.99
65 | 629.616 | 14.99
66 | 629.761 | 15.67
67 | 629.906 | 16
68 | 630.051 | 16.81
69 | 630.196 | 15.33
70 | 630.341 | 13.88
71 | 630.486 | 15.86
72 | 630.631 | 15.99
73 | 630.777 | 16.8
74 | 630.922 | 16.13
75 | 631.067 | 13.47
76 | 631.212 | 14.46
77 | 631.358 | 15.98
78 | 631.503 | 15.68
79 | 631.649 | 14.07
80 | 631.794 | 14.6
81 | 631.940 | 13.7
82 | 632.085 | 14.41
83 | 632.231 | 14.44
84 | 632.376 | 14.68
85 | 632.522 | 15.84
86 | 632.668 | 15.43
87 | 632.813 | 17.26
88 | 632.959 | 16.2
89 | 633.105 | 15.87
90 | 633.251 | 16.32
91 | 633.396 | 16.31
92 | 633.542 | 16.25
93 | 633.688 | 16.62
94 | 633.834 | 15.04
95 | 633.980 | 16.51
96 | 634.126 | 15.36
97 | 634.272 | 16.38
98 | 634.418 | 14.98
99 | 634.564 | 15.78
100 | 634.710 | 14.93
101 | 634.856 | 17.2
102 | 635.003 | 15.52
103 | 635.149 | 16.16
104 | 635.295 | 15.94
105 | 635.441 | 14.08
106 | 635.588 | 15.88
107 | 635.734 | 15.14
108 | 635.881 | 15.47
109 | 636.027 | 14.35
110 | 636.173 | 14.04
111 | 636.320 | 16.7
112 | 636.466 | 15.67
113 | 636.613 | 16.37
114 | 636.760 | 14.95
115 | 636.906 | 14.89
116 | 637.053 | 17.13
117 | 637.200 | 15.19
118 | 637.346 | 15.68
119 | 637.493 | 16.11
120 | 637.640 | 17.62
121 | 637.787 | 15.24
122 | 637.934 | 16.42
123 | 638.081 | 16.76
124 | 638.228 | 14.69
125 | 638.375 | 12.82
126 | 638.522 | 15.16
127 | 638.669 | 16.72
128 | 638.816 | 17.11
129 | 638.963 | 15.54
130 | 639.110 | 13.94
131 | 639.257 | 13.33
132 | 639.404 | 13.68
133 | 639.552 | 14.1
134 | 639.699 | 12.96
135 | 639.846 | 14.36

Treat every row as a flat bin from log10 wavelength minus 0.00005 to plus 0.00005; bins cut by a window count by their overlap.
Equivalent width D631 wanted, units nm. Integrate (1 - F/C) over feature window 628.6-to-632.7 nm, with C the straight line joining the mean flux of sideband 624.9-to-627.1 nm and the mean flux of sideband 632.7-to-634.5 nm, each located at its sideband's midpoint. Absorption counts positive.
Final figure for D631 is 0.10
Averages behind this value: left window 15.2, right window 16.1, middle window 15.3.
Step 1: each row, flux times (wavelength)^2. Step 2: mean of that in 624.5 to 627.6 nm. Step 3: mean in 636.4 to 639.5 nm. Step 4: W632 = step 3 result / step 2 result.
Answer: 1.1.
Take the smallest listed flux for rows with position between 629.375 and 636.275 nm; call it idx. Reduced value 13.47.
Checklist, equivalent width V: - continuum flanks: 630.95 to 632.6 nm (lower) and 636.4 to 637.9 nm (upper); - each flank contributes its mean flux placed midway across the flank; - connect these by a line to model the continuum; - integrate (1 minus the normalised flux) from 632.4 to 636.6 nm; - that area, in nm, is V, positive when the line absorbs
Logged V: -0.13 nm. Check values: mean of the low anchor 14.7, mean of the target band 15.8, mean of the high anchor 15.9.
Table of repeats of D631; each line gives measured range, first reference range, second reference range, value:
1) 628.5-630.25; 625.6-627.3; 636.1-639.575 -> -0.030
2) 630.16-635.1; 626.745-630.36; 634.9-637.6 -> 0.007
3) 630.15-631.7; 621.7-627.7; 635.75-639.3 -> 0.011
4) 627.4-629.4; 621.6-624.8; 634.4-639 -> -0.016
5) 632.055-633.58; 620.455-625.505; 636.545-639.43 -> -0.032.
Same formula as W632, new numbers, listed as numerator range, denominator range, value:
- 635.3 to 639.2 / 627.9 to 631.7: 1.03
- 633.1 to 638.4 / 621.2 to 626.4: 1.07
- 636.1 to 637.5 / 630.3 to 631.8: 1.05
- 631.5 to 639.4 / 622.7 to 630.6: 1.04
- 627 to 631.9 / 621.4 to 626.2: 1.04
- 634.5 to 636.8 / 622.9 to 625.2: 1.04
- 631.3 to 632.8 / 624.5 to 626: 1.03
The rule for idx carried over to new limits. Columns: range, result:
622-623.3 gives 13.16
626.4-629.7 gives 13.43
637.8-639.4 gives 12.82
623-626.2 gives 13.84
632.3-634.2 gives 14.68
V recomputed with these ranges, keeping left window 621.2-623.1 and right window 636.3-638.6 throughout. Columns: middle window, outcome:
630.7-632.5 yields 0.06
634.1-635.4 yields -0.02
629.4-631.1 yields -0.02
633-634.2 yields -0.04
